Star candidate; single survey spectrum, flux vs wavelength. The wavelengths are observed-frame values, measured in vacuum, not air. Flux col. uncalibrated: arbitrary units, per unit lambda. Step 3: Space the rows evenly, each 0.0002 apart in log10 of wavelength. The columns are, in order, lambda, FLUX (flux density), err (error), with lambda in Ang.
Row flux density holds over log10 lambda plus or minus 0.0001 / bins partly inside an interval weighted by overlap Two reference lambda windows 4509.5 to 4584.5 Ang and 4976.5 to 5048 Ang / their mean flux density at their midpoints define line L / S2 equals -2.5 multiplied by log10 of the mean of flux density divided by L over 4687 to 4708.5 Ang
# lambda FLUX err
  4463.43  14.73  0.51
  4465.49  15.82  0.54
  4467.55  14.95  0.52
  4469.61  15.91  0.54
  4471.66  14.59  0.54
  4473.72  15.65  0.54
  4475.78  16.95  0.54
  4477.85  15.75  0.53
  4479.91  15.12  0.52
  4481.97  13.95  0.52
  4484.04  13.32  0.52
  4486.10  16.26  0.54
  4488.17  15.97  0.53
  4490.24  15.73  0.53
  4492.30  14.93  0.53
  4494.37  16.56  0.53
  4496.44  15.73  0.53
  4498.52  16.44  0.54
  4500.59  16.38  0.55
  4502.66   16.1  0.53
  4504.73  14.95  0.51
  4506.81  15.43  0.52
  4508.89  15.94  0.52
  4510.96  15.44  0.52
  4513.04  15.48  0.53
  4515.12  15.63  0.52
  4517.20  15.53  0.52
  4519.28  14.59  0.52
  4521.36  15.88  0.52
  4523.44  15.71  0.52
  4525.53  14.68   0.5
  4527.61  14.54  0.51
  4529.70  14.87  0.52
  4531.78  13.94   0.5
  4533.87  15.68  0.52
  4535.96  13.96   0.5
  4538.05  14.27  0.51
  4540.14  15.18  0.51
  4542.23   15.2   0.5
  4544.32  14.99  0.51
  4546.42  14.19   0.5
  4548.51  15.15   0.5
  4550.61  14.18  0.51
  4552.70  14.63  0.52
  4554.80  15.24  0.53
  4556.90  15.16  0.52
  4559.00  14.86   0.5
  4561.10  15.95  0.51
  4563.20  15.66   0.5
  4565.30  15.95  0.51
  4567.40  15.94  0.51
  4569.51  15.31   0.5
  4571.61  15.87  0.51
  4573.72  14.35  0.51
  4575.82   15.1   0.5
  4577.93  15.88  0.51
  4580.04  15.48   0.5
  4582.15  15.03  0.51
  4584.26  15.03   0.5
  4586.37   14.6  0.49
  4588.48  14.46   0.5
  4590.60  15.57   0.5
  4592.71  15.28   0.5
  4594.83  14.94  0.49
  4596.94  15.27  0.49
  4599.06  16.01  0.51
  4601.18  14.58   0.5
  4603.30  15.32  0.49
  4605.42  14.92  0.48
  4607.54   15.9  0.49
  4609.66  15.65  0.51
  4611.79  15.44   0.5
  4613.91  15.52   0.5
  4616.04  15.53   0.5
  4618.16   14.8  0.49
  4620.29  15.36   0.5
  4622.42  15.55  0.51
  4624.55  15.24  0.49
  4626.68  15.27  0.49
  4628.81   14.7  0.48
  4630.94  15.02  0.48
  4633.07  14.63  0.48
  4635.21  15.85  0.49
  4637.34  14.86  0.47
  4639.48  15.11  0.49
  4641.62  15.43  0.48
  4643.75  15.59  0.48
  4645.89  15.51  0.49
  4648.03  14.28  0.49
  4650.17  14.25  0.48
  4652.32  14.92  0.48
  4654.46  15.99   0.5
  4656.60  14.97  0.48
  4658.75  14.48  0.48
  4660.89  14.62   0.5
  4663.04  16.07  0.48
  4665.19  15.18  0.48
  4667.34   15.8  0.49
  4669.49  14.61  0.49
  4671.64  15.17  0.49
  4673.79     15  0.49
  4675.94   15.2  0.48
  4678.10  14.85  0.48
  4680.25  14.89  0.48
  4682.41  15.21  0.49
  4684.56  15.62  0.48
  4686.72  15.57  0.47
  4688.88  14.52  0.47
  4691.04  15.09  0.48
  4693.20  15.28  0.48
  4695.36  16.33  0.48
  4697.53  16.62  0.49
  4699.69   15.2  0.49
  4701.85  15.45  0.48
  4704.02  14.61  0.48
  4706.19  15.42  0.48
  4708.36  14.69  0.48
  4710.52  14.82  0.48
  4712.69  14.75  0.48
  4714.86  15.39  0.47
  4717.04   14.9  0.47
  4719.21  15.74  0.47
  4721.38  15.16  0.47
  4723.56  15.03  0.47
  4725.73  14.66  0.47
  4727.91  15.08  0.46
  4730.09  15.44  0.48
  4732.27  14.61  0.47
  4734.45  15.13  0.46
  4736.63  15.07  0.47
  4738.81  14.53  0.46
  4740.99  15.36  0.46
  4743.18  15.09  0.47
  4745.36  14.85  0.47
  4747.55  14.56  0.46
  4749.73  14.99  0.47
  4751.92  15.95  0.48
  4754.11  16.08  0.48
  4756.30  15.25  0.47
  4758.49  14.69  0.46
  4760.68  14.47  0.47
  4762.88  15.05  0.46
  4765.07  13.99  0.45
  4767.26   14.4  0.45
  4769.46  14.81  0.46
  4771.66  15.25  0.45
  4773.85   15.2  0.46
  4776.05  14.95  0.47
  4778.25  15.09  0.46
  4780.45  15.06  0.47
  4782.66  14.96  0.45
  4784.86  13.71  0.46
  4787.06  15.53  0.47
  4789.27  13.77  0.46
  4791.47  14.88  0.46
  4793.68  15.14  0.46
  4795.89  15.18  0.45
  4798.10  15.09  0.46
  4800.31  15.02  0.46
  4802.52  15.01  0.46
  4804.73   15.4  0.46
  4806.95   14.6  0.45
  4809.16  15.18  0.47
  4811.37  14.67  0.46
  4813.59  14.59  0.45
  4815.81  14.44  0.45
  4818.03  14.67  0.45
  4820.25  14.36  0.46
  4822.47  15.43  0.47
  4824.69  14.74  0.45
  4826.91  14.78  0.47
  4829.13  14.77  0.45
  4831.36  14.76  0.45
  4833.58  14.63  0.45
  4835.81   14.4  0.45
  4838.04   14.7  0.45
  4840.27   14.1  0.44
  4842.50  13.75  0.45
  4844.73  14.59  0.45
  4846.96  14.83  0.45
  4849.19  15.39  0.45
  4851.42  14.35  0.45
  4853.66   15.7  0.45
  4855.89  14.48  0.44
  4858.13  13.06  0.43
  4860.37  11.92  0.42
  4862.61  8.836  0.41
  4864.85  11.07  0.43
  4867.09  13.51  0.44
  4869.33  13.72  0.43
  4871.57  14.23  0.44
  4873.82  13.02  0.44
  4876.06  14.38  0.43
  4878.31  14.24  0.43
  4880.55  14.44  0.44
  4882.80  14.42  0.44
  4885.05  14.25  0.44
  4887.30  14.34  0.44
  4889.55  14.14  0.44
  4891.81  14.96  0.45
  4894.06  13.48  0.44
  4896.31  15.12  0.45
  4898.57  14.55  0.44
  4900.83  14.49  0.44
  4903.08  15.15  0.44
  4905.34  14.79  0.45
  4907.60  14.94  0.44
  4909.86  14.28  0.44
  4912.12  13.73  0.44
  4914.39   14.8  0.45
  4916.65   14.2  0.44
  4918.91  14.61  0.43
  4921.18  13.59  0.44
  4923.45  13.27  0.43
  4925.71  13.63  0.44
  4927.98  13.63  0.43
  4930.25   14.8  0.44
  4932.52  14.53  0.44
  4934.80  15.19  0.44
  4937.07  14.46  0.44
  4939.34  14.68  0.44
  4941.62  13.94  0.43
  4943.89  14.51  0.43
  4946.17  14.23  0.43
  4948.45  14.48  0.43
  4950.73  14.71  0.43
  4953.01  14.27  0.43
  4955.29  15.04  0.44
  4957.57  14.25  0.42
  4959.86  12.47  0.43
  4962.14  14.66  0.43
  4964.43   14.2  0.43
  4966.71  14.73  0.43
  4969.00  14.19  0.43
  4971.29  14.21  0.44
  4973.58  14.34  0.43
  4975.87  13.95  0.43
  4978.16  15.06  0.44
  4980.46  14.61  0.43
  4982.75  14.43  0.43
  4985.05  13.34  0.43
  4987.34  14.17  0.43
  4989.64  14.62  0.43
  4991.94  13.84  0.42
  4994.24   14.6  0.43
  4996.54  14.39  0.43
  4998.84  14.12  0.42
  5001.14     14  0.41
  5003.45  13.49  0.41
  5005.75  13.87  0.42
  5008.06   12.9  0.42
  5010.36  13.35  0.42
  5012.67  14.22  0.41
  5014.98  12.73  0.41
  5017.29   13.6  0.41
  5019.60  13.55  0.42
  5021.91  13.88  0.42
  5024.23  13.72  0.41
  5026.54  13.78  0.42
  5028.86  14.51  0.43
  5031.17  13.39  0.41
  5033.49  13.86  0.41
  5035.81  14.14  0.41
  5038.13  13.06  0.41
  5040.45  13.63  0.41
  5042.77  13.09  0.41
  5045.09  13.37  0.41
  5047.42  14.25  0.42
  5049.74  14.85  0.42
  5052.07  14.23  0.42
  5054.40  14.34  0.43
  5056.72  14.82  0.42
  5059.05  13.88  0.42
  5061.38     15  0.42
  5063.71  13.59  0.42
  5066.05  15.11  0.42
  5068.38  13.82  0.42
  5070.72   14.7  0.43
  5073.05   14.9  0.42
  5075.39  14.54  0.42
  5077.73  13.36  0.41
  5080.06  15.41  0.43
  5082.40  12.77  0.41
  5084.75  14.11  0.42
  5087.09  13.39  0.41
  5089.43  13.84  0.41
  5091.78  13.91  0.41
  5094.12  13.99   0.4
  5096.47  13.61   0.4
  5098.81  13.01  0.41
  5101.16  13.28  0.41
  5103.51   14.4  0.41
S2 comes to -0.046 mag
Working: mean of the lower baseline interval 15.1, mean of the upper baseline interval 13.9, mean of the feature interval 15.4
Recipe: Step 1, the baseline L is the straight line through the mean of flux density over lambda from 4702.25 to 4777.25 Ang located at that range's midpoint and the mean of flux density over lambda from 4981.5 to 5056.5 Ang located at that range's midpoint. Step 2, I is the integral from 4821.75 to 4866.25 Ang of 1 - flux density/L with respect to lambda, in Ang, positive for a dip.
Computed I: 1.8 Ang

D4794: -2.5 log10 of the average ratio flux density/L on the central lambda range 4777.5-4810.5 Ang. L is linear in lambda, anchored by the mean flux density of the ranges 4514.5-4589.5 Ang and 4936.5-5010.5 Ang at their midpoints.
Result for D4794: -0.02 mag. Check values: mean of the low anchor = 15.1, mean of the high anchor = 14.2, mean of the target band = 14.9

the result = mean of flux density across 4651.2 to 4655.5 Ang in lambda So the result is 15.4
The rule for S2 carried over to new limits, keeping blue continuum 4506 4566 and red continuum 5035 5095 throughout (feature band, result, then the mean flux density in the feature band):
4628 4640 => -0.01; 15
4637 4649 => -0.02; 15.2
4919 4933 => 0.03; 13.9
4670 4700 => -0.04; 15.3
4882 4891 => 0.01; 14.3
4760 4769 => 0.01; 14.5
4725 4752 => -0.02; 15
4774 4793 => -0.01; 14.8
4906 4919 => 0.00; 14.4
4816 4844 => 0.00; 14.6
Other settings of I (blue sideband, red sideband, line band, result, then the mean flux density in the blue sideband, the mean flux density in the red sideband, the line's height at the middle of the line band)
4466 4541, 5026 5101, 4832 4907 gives 2.2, 15.3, 14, 14.5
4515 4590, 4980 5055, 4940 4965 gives -0.4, 15.1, 13.9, 14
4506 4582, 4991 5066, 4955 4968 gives -0.1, 15.2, 13.9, 14.1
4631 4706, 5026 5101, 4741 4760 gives -0.3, 15.2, 14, 15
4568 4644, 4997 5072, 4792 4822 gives -0.6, 15.2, 13.9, 14.6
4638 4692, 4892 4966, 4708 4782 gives -0.6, 15.1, 14.3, 14.9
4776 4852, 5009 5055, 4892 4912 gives -0.3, 14.8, 13.8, 14.4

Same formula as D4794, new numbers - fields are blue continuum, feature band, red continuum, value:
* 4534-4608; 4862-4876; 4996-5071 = 0.133 mag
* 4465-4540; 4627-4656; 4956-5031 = -0.010 mag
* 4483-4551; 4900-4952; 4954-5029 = -0.014 mag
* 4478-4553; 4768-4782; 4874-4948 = -0.029 mag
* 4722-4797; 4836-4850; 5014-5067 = 0.008 mag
